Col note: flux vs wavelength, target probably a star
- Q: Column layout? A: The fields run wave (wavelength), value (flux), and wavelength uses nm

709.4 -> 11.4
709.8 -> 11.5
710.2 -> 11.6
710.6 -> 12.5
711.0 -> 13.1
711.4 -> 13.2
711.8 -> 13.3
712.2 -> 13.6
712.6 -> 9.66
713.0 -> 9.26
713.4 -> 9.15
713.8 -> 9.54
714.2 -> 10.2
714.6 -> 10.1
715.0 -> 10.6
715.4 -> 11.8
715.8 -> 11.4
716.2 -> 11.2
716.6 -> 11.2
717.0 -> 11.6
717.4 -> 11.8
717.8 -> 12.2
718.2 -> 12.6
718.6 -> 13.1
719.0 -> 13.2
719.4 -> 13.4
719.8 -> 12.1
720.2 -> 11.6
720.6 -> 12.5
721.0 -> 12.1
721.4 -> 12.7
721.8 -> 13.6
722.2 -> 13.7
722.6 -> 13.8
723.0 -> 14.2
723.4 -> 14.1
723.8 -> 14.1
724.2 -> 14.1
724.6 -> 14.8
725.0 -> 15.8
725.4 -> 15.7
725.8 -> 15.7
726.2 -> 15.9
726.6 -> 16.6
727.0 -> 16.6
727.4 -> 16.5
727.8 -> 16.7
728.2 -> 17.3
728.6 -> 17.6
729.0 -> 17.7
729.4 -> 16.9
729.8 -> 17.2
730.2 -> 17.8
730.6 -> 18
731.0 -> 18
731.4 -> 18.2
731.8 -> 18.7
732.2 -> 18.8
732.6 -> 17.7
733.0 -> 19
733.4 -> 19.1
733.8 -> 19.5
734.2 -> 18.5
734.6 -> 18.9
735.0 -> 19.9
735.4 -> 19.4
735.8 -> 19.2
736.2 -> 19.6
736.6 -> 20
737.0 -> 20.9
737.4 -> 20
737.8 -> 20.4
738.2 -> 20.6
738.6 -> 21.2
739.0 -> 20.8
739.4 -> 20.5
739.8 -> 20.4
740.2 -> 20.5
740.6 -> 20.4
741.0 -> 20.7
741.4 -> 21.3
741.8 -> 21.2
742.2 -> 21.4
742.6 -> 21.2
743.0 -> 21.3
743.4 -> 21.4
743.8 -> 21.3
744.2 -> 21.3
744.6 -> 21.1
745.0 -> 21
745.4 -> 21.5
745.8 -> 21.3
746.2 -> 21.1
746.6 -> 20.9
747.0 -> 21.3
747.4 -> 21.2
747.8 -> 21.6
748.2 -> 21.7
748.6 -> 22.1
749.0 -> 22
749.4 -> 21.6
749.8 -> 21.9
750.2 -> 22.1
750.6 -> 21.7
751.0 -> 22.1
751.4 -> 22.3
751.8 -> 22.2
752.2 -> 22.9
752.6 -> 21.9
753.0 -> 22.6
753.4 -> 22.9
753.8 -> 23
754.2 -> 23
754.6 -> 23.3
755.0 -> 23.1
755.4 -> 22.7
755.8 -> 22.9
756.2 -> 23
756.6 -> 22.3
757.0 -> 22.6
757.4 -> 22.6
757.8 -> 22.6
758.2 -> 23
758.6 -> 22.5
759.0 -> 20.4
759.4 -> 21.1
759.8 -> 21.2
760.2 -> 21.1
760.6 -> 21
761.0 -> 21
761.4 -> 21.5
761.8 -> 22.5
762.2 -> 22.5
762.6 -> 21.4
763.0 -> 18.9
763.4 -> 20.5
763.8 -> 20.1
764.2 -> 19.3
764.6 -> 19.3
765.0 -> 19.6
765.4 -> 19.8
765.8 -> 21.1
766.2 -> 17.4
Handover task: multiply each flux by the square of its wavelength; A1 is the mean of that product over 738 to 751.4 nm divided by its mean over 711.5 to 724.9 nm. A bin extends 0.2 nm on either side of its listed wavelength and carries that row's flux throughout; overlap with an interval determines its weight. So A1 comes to 1.9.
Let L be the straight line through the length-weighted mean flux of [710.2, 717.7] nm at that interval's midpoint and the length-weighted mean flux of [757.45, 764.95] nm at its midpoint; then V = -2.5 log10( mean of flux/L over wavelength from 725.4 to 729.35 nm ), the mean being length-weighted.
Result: -0.18 mag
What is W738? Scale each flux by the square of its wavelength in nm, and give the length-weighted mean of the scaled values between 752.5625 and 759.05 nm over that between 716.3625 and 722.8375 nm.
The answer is 1.99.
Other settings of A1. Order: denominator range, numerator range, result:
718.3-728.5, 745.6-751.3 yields 1.61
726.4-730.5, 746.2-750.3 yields 1.33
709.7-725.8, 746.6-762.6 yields 1.96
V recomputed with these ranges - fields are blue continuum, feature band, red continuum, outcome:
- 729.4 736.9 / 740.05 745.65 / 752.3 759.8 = -0.04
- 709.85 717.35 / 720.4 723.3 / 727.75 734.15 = 0.10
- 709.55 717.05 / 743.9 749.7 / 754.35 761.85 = -0.11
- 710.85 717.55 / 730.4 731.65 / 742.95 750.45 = -0.10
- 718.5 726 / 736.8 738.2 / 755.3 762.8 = -0.19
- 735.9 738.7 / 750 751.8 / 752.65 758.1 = 0.01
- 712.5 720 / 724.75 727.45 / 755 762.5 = -0.17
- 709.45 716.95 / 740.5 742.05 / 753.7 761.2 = -0.15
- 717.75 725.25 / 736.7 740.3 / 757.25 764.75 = -0.22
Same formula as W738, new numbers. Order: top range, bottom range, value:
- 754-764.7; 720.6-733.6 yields 1.46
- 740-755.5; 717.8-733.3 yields 1.49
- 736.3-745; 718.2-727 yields 1.57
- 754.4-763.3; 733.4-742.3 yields 1.15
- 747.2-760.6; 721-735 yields 1.44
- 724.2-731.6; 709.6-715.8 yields 1.55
